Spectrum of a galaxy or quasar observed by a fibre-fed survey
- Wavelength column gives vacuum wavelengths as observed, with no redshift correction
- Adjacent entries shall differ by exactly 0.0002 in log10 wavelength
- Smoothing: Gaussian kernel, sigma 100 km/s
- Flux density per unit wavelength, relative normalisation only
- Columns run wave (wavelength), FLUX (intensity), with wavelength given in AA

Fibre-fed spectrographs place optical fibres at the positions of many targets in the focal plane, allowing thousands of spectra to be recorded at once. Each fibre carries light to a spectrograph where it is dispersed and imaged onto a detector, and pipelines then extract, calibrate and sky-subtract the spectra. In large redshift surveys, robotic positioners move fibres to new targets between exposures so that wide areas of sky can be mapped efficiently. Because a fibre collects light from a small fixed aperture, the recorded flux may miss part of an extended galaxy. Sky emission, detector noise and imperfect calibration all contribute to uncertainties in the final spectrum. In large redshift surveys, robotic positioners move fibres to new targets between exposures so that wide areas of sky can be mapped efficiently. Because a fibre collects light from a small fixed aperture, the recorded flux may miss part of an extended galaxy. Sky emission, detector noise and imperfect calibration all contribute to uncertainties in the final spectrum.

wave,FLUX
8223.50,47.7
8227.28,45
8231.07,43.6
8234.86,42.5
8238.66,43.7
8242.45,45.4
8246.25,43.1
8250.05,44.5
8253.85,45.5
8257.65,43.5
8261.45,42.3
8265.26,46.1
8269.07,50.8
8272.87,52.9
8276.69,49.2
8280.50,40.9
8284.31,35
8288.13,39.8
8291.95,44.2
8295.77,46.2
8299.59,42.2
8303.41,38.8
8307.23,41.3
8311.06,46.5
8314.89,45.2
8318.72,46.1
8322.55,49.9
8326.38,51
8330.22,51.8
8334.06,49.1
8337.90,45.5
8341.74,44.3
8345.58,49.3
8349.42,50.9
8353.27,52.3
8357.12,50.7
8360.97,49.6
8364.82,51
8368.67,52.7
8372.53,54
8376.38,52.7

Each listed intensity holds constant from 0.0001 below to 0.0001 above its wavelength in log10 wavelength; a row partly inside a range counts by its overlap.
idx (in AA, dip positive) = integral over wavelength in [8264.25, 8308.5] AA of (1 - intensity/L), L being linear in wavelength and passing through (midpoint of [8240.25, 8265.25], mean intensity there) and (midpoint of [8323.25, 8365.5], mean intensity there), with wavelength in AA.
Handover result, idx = 2.1 AA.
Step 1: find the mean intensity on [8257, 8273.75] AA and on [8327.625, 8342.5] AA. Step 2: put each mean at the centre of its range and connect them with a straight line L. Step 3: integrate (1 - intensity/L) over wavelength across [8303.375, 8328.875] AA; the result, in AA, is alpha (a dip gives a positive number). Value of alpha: 0.9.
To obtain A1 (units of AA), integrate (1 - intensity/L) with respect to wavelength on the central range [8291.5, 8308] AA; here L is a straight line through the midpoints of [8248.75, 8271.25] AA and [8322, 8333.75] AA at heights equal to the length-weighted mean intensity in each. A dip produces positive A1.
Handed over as 2.1 AA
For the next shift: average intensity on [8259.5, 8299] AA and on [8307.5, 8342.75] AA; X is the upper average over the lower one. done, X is 1.1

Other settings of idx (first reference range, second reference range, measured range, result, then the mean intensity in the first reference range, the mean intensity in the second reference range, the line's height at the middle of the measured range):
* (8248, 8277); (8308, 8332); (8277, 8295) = 2.3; 46.7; 48.1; 47.3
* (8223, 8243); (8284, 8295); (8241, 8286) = -2.6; 44.4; 41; 42.6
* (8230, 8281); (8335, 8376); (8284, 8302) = 2.0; 45.4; 50.1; 47.2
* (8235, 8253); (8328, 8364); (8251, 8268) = 0.1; 44.1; 49.3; 44.9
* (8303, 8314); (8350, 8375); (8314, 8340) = -1.4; 42.9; 51.7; 45.9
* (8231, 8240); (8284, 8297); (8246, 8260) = -0.5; 43.1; 41.8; 42.7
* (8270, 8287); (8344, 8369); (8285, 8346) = 2.8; 44.6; 50.8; 47.6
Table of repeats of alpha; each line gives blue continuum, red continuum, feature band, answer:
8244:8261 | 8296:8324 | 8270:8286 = -0.3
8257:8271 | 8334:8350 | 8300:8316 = 1.4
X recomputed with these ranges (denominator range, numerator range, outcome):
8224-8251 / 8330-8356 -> 1.11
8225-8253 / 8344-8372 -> 1.16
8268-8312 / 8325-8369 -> 1.14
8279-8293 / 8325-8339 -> 1.25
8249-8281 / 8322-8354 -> 1.06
